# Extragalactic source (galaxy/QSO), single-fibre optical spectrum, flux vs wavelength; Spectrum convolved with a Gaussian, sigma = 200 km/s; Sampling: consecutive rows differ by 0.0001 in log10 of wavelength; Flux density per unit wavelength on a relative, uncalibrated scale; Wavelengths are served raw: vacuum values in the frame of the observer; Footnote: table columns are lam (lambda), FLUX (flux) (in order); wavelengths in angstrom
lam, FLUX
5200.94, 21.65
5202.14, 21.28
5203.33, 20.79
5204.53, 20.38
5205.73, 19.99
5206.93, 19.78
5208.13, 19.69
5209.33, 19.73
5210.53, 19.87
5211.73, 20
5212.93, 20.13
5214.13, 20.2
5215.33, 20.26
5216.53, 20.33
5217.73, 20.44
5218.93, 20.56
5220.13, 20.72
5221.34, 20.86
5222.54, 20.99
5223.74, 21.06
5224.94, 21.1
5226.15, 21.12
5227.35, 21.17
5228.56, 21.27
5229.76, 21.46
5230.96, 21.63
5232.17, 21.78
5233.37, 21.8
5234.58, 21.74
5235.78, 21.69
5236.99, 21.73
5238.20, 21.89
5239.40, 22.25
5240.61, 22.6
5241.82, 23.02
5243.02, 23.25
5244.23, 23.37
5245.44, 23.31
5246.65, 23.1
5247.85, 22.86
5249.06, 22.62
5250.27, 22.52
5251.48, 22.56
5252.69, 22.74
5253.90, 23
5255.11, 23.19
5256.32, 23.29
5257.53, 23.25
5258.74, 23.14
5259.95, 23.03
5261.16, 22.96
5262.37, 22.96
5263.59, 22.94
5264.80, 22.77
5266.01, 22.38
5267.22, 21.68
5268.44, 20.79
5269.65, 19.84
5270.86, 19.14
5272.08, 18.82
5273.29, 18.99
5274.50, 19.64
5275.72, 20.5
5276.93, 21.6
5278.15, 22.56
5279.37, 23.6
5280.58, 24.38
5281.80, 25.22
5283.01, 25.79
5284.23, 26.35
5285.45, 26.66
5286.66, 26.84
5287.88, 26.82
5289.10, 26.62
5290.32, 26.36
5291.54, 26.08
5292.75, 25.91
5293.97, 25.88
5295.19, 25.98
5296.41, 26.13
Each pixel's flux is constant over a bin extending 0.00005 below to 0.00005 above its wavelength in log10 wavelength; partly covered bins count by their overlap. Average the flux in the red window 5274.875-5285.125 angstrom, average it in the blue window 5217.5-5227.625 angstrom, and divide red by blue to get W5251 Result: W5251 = 1.13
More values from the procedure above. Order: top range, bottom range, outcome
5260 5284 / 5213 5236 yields 1.05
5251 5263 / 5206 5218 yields 1.15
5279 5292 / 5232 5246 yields 1.16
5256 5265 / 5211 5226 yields 1.12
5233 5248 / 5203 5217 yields 1.12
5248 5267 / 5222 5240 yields 1.06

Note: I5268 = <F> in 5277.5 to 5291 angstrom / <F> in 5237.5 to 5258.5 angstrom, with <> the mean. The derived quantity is 1.12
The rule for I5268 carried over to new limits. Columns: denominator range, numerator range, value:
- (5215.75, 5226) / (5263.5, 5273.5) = 1.00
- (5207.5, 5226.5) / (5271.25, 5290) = 1.16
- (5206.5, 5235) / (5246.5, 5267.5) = 1.10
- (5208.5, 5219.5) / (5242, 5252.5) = 1.14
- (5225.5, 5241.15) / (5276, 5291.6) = 1.16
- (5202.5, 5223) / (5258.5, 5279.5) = 1.06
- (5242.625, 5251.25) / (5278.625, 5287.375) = 1.11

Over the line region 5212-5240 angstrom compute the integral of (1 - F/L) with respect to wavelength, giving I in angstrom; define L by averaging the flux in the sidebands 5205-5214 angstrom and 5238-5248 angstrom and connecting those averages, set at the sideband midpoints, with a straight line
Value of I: 0.3 angstrom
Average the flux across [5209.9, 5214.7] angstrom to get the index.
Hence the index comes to 20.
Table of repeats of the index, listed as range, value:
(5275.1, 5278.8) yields 21.5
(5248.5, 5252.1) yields 22.5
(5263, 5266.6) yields 22.7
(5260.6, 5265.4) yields 22.9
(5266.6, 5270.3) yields 20.8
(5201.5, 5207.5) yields 20.5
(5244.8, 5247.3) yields 23.2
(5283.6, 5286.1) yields 26.5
